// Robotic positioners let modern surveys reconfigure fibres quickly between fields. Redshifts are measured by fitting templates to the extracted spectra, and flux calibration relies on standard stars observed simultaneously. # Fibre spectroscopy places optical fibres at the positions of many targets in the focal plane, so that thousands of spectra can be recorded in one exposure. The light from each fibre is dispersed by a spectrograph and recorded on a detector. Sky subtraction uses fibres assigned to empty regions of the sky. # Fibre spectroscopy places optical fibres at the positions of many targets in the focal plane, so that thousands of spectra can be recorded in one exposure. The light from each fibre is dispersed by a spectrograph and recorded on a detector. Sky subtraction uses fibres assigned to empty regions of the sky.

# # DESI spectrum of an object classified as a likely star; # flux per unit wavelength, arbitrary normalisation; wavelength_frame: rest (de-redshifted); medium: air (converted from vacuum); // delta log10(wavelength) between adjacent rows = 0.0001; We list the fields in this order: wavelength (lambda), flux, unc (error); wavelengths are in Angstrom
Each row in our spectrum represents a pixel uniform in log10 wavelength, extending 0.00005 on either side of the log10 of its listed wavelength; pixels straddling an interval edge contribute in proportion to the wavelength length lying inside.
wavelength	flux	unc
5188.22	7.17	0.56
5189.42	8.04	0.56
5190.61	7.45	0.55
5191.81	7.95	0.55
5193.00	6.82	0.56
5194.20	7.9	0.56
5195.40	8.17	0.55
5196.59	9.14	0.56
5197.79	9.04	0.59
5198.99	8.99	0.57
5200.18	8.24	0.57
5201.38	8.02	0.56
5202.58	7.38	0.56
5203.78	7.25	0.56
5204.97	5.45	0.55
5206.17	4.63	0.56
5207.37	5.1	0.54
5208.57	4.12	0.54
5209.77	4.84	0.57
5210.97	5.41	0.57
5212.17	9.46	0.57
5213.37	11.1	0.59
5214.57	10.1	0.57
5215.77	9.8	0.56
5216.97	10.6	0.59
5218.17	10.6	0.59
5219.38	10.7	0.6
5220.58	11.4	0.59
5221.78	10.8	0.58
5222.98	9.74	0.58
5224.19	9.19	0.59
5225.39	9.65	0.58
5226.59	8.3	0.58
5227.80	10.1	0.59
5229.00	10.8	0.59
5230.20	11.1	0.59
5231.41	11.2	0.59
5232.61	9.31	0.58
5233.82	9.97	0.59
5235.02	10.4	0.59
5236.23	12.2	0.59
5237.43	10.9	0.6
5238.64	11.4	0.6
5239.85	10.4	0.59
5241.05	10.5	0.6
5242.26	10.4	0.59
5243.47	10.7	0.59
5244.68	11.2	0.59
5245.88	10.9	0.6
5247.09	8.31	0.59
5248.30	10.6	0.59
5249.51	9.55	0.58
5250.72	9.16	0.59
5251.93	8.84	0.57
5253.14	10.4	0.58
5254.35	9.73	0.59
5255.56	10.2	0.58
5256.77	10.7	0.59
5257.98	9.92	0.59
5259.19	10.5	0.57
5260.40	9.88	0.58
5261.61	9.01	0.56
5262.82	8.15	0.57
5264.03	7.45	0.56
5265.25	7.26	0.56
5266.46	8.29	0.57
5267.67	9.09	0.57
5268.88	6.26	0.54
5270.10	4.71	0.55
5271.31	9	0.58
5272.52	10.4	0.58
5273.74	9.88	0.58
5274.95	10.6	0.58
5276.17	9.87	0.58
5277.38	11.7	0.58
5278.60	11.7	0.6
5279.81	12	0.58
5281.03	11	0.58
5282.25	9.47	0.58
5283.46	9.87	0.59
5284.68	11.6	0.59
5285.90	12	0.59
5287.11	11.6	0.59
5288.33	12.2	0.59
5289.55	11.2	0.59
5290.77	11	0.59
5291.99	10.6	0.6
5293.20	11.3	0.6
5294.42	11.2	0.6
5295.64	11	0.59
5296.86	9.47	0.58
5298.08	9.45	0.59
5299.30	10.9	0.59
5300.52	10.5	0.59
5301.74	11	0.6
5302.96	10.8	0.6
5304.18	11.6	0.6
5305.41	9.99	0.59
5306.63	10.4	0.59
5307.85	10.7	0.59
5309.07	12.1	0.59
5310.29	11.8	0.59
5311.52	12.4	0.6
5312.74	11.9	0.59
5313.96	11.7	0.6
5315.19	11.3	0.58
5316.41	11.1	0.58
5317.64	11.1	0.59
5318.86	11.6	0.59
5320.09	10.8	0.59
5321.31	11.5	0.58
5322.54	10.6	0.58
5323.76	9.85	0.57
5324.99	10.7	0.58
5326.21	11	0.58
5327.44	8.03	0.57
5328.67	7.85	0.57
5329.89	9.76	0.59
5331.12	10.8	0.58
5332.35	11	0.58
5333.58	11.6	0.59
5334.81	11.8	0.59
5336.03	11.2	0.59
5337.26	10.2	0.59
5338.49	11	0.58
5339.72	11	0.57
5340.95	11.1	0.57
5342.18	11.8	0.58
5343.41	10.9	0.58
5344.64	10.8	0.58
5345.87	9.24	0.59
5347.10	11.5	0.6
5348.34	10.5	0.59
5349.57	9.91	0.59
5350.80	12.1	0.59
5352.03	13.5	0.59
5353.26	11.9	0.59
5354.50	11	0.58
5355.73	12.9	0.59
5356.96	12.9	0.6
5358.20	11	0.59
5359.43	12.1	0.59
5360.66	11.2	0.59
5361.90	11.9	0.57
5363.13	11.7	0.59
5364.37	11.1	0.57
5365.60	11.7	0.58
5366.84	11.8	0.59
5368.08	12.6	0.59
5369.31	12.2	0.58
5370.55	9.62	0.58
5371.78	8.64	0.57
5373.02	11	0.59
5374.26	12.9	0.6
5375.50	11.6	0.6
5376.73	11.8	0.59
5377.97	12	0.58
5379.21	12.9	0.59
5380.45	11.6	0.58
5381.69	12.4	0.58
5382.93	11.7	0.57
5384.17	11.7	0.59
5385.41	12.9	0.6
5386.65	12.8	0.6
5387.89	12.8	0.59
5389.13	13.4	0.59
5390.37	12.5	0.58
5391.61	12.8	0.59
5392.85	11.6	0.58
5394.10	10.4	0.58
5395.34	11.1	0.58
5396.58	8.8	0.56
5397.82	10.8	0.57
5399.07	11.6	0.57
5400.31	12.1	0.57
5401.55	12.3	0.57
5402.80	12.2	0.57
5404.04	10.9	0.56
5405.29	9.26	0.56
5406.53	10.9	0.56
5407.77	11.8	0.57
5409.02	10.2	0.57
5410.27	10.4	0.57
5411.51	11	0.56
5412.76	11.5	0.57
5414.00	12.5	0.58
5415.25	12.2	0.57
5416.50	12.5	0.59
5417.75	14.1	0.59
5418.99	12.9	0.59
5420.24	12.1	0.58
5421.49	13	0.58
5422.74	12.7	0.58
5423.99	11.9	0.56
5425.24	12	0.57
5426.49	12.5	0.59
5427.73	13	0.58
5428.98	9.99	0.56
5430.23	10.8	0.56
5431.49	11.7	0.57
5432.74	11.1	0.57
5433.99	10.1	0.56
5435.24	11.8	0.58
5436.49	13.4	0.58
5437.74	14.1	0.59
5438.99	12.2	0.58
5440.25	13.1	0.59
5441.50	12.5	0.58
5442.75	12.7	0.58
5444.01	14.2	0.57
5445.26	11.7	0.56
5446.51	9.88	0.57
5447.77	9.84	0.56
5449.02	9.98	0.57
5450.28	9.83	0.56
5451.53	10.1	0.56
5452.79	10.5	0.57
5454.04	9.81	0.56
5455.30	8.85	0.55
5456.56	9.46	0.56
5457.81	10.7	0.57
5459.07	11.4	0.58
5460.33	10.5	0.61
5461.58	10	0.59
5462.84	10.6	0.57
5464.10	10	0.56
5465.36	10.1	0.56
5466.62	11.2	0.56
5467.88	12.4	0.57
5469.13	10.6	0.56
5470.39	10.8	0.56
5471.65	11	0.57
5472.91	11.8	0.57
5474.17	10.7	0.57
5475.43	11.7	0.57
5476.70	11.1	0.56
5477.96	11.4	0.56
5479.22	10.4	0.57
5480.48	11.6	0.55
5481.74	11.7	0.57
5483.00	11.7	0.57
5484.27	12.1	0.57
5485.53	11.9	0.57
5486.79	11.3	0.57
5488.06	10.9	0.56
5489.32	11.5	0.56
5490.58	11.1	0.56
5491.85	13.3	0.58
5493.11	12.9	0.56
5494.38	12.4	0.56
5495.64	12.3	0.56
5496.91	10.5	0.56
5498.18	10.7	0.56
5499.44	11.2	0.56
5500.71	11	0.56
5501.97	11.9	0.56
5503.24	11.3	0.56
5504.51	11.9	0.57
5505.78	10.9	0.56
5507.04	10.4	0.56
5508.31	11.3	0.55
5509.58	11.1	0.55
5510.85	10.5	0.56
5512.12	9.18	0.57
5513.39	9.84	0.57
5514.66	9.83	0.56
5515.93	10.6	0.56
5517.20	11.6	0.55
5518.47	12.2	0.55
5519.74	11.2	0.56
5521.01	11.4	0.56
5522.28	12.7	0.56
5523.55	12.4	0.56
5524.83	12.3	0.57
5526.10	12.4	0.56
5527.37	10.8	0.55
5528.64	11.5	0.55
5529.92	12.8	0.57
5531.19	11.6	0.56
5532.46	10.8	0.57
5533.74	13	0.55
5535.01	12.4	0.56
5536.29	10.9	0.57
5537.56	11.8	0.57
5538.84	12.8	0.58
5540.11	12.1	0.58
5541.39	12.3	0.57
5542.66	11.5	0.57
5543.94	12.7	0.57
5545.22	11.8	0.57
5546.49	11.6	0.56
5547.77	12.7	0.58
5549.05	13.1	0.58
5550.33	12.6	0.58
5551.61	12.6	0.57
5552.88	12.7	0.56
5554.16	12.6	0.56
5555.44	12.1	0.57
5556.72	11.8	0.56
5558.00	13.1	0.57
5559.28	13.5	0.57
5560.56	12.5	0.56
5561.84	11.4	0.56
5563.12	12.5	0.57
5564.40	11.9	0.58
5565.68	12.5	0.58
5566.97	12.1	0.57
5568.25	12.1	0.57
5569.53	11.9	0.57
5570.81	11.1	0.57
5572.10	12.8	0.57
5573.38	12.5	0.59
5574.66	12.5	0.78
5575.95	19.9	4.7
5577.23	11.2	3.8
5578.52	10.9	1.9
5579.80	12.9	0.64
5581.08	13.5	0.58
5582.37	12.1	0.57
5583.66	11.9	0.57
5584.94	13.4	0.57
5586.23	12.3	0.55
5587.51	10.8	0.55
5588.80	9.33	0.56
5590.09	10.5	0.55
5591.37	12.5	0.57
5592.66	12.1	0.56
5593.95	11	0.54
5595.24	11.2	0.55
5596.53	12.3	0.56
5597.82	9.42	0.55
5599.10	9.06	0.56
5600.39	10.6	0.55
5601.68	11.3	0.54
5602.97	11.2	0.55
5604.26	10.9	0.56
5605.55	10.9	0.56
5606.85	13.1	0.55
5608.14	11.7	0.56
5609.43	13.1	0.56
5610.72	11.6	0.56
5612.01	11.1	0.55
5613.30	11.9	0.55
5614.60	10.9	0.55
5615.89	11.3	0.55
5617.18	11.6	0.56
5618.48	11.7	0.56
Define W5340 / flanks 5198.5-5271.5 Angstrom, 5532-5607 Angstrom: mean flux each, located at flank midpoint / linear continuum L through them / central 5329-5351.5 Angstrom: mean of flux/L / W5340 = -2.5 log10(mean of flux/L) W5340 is -0.08 mag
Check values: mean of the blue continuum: 9.17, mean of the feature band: 10.9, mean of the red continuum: 12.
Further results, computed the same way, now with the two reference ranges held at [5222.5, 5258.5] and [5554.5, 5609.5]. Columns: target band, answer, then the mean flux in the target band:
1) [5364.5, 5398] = -0.075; 11.7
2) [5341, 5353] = -0.041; 11.2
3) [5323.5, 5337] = 0.034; 10.3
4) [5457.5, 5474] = 0.050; 10.9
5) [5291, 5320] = -0.051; 11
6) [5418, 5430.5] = -0.097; 12.2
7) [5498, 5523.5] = 0.050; 11.1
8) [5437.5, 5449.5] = -0.068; 12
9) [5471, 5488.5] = 0.006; 11.4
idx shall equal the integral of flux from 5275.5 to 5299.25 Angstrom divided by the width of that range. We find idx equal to 11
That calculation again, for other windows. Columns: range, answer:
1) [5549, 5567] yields 12.5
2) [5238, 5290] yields 9.94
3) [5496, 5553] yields 11.6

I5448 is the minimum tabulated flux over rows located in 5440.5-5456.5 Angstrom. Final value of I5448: 8.85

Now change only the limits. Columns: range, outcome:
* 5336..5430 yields 8.64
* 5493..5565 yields 9.18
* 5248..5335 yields 4.71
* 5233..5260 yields 8.31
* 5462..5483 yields 10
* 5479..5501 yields 10.4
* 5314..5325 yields 9.85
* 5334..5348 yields 9.24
